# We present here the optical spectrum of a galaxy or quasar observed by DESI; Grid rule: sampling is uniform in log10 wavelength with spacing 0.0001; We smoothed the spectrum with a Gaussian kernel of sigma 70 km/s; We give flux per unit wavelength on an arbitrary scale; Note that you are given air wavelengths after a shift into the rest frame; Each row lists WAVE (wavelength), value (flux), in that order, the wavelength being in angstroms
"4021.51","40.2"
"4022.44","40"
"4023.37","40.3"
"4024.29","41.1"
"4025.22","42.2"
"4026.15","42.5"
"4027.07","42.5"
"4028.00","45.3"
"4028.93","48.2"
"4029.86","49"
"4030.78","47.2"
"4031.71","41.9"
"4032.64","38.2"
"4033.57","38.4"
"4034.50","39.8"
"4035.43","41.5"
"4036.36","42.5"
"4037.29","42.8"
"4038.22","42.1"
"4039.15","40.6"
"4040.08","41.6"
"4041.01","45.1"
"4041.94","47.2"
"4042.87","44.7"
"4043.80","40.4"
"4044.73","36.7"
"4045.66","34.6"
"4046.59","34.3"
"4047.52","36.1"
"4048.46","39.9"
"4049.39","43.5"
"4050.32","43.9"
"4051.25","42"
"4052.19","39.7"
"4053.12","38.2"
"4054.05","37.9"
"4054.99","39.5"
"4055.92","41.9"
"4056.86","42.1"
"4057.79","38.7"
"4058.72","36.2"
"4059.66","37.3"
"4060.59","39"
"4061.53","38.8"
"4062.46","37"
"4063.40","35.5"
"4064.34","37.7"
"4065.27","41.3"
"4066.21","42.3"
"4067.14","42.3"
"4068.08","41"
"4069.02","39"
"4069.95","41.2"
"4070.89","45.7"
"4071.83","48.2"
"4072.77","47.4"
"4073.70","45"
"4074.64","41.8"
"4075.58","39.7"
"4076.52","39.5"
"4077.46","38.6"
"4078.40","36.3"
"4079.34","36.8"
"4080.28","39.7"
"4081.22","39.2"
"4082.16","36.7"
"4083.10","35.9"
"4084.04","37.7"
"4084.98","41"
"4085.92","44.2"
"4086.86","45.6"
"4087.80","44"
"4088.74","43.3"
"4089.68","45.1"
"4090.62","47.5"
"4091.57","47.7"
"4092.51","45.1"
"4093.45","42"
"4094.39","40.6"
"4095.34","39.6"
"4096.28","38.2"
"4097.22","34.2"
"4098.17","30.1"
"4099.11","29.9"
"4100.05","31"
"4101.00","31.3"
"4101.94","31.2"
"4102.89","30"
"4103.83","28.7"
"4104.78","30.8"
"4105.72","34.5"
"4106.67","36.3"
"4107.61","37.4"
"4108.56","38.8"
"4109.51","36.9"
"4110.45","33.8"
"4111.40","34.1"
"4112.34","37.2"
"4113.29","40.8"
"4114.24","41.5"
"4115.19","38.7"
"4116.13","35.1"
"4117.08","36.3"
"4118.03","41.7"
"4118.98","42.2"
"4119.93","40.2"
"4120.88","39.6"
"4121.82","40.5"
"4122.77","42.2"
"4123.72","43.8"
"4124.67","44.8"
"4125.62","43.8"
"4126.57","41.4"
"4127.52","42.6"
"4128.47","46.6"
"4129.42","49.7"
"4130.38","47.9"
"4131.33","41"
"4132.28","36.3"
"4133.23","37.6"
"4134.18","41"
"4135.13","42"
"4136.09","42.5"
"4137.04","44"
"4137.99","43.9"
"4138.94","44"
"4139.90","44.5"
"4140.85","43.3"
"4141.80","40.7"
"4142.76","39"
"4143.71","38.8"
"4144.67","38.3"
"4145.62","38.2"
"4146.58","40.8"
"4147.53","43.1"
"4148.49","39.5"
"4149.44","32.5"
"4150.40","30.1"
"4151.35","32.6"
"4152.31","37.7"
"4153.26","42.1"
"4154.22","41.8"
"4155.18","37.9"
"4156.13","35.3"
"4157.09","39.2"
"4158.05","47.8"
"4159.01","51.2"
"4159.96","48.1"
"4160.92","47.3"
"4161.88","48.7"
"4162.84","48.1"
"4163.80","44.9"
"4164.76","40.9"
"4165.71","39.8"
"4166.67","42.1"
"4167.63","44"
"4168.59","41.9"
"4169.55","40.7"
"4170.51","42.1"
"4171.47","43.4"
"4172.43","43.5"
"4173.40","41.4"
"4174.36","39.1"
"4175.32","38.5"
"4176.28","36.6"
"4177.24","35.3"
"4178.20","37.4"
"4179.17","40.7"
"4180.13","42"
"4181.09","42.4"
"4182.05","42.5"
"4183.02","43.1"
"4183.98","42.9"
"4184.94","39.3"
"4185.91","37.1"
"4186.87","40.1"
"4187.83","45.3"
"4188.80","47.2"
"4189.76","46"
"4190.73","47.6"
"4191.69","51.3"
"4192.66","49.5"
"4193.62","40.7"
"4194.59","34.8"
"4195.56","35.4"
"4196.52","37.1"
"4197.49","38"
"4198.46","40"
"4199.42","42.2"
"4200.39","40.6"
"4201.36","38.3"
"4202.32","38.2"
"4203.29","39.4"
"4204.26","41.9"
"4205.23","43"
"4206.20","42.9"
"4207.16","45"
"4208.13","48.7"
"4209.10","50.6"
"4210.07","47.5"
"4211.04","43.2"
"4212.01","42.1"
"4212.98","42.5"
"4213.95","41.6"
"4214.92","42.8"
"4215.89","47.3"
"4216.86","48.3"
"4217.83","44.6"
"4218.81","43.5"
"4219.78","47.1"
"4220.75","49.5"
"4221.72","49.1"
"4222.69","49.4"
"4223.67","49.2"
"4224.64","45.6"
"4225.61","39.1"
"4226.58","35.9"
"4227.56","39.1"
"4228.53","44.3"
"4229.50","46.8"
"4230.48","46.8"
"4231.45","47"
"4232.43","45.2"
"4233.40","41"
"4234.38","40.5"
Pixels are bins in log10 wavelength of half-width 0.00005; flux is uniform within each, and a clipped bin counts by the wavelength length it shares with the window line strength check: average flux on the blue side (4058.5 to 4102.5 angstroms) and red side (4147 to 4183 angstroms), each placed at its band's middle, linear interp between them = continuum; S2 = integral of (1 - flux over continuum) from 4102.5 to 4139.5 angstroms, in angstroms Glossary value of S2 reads 0.6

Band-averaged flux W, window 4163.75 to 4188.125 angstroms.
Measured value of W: 41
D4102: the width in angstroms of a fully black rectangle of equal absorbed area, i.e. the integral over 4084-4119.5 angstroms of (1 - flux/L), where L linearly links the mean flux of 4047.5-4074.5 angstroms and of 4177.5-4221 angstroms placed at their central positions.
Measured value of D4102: 2.9 angstroms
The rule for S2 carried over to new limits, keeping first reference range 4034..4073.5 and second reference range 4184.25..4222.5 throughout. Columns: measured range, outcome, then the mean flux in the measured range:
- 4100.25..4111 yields 2.08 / 33.5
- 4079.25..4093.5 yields -0.29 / 42.1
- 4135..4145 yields 0.06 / 41.9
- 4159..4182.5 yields 0.25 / 42.3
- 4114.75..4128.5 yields 0.25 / 41.2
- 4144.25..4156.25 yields 1.32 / 37.8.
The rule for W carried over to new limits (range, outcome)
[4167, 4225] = 42.8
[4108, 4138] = 40.8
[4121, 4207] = 41.6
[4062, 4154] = 39.7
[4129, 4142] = 42.8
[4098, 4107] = 31.4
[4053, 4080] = 40.2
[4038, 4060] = 40.2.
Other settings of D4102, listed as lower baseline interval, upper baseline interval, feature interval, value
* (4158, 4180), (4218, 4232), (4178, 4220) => 1.15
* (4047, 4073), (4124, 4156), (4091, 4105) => 1.76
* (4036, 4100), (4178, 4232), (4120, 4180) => 0.88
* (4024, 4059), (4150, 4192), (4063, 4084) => 0.53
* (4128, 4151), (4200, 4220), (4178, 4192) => -0.08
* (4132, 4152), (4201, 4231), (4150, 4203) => 0.41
